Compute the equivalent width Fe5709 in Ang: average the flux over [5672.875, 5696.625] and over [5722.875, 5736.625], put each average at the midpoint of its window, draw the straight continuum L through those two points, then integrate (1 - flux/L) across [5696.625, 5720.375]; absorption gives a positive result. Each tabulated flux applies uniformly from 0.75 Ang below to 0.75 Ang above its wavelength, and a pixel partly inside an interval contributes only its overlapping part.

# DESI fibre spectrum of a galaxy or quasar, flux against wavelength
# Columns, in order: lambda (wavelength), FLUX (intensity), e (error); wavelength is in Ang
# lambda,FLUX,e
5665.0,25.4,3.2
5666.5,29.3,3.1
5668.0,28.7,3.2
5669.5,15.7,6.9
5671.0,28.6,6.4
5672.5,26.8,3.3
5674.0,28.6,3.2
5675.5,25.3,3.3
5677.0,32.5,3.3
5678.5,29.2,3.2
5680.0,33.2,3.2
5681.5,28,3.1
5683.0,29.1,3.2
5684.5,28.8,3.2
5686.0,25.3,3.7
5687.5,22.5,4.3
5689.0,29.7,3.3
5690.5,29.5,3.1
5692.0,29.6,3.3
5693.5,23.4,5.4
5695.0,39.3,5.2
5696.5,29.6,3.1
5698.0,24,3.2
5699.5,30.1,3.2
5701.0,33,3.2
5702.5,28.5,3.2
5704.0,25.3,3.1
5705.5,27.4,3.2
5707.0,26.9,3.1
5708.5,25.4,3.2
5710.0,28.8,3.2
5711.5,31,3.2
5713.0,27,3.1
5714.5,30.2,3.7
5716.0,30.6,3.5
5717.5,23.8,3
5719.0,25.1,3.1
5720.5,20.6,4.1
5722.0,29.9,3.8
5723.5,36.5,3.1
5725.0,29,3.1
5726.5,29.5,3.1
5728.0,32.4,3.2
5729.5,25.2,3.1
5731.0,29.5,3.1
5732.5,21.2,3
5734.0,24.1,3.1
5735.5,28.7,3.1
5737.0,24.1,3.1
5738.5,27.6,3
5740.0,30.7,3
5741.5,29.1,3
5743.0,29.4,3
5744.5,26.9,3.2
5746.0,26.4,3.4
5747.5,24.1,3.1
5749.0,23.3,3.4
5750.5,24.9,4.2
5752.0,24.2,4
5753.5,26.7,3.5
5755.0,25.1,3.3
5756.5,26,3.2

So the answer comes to 0.8 Ang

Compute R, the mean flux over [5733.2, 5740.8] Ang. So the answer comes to 27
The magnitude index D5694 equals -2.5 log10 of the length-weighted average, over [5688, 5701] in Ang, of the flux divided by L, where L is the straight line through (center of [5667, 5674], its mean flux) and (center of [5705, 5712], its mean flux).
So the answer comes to -0.097 mag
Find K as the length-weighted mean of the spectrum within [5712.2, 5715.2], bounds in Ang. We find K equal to 28.6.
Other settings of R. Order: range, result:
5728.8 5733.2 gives 25.3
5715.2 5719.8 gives 26.5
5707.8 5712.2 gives 28.4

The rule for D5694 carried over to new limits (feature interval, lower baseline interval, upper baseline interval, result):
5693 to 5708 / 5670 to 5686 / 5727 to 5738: -0.04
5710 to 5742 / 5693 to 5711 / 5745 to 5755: -0.04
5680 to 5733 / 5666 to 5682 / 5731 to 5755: -0.05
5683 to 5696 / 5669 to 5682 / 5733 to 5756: -0.04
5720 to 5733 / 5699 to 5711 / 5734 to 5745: -0.02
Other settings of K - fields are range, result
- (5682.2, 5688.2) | 26.5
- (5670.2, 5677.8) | 28.3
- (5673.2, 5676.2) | 27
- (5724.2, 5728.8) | 30.3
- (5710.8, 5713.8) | 29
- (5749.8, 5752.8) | 24.6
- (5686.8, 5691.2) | 27.3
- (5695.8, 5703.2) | 29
